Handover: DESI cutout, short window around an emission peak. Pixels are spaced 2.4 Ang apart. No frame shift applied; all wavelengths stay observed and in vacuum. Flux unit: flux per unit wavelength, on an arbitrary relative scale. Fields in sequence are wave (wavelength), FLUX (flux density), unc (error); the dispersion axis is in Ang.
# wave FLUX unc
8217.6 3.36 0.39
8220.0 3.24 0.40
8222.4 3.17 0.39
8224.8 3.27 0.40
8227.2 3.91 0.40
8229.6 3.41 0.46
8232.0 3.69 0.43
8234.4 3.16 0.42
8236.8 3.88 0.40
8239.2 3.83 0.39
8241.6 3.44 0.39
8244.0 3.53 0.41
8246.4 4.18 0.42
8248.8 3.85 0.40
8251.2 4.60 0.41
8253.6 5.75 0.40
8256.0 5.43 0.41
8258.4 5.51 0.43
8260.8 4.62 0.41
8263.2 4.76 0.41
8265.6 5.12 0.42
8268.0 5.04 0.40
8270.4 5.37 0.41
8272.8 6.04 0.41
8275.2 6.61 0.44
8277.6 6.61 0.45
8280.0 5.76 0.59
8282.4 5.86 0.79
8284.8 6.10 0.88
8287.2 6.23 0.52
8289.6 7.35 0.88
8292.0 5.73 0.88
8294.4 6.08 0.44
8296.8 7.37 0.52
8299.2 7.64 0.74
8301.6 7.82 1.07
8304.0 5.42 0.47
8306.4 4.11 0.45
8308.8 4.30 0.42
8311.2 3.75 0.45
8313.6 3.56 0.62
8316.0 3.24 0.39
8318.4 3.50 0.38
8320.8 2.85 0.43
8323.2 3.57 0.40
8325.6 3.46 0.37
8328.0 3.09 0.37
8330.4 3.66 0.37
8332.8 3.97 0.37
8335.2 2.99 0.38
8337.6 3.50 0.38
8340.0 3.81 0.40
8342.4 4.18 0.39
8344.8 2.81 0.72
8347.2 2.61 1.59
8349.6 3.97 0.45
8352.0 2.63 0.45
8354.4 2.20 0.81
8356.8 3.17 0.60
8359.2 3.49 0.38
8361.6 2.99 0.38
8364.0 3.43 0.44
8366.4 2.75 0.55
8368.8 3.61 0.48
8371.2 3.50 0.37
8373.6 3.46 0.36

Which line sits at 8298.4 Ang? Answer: [N II] 6583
